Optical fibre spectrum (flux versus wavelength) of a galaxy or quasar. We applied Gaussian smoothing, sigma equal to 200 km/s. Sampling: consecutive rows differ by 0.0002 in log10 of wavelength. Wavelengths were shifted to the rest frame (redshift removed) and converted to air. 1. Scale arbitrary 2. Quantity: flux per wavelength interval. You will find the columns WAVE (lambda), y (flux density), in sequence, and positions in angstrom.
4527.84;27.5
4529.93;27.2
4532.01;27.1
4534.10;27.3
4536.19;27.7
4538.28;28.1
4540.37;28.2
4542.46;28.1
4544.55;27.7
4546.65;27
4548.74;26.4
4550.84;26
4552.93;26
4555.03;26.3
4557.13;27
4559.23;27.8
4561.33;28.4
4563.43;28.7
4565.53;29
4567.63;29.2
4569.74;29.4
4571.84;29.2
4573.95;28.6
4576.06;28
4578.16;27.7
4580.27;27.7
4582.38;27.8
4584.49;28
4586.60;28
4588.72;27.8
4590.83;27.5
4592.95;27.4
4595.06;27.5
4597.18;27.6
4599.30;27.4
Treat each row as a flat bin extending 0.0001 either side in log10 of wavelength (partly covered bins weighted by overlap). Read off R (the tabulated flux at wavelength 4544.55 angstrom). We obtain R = 27.7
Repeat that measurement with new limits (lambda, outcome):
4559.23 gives 27.8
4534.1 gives 27.3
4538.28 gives 28.1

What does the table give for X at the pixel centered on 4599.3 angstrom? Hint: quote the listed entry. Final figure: 27.4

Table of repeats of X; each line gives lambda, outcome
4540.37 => 28.2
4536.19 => 27.7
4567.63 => 29.2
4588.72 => 27.8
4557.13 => 27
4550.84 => 26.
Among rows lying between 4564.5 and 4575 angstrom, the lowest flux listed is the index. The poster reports 28.6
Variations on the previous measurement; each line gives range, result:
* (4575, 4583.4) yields 27.7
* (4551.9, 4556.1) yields 26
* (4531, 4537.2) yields 27.1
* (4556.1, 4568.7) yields 27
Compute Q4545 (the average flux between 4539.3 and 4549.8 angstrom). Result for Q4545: 27.5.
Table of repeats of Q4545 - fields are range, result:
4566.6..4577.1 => 28.9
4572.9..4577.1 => 28.3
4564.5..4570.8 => 29.2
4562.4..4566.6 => 28.9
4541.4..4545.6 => 27.9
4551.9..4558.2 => 26.4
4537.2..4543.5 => 28.1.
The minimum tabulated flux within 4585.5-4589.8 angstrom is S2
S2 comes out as 27.8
